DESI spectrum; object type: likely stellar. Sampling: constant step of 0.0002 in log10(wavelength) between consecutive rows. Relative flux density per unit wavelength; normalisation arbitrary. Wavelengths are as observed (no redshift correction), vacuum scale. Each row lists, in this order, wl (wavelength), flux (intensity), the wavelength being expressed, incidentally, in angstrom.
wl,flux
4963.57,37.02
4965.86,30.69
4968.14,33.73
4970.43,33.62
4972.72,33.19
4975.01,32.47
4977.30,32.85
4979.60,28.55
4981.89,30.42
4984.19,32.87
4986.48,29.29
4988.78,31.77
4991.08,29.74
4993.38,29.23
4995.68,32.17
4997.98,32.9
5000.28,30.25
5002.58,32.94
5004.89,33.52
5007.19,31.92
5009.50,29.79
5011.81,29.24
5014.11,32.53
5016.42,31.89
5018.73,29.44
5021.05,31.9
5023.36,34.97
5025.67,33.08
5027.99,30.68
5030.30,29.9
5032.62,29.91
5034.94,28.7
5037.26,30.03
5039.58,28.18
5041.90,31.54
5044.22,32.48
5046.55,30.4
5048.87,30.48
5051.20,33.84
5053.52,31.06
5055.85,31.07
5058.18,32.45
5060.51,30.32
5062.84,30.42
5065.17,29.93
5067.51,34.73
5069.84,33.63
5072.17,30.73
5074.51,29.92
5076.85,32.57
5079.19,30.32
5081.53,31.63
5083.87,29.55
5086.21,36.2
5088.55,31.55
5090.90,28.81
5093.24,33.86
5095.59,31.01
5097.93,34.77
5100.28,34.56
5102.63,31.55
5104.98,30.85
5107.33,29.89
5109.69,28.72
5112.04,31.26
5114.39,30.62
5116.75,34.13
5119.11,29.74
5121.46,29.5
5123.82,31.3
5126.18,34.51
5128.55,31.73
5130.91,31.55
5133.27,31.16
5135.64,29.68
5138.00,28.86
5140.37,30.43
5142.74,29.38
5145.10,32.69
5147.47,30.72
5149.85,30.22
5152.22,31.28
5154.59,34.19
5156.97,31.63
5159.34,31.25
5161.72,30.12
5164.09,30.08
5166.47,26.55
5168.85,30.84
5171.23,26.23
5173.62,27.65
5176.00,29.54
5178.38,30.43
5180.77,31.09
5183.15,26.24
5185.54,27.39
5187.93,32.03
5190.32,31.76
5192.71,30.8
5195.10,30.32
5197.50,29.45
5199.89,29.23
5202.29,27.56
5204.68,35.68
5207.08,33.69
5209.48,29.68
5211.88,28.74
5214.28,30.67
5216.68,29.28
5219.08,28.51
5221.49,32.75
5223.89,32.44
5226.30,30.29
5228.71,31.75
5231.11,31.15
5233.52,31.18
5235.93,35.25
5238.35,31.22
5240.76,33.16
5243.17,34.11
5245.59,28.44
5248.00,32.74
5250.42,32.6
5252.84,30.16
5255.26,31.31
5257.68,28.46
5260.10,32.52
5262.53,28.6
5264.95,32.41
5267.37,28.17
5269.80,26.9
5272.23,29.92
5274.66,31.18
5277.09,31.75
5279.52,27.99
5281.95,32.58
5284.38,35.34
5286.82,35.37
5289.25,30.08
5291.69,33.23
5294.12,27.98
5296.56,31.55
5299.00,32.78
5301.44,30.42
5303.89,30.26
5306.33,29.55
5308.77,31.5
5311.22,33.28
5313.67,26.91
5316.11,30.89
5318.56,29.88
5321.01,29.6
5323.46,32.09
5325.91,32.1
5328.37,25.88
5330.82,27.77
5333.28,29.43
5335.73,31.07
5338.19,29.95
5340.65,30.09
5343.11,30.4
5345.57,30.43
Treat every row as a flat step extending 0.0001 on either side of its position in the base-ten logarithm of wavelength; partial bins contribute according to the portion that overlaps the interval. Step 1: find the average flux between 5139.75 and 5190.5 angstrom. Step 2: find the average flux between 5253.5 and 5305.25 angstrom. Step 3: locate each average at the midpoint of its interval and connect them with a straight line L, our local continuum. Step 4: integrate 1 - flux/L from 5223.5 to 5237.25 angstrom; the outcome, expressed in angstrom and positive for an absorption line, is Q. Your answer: -0.7 angstrom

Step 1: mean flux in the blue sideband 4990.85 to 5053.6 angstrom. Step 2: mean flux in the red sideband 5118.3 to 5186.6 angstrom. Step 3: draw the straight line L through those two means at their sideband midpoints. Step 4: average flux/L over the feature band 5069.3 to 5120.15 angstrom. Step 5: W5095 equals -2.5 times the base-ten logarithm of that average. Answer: -0.03 mag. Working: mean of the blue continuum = 31.2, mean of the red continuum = 30.2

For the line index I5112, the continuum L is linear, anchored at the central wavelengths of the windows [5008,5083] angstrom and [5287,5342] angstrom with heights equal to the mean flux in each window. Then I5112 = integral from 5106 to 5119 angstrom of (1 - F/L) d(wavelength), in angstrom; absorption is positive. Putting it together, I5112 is 0.1 angstrom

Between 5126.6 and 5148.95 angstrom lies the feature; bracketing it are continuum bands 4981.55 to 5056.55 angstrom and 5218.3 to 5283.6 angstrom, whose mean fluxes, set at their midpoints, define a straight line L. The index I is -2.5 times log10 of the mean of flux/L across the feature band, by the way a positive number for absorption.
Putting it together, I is 0.011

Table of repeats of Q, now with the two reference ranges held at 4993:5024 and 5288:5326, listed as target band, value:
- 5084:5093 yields -0.19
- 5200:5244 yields -0.63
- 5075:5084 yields 0.09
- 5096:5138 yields -0.15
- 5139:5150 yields 0.18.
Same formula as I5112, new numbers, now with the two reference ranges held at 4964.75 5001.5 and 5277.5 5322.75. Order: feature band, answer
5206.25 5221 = 0.5 angstrom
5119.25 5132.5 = -0.1 angstrom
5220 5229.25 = -0.2 angstrom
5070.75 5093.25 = 0.0 angstrom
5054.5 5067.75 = 0.1 angstrom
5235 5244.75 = -0.6 angstrom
